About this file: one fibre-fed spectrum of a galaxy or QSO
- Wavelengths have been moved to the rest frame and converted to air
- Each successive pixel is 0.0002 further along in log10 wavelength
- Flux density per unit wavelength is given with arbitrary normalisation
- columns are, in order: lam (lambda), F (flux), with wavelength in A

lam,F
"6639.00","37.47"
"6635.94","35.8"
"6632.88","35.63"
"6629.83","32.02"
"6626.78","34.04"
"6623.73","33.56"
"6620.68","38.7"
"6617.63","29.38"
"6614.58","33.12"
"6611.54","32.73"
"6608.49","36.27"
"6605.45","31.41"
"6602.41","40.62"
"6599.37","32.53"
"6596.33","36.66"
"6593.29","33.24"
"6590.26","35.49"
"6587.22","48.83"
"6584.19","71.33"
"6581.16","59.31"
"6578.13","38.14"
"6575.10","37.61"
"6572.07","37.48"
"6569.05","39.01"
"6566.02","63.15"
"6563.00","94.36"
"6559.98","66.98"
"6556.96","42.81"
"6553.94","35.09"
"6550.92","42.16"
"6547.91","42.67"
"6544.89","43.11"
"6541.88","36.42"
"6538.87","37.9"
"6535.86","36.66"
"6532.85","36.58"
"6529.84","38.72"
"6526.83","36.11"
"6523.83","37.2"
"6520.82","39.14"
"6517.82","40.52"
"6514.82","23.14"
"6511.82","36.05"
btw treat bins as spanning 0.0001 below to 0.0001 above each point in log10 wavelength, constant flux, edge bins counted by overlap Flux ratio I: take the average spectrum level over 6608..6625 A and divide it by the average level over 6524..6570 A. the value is 0.74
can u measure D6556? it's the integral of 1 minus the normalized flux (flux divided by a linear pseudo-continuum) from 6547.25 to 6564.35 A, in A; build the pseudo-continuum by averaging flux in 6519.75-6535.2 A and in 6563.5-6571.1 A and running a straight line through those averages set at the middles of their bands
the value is -1.0 A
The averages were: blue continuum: 37.4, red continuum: 55.9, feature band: 54.2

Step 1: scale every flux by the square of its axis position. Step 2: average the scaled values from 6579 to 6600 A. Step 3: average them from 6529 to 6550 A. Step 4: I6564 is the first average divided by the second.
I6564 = 1.19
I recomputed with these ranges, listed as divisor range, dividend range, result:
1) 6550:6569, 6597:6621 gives 0.61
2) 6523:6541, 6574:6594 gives 1.26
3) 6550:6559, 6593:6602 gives 0.85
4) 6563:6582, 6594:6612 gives 0.71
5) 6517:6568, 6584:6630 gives 0.81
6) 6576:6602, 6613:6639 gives 0.78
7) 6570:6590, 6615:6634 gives 0.71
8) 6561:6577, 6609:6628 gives 0.62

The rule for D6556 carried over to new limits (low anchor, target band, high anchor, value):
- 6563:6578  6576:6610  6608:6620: -1.0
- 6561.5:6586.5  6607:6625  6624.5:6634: 2.2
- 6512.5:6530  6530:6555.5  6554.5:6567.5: 6.0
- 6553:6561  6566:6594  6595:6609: -2.9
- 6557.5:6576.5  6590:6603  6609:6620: 1.9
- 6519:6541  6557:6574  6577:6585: -2.8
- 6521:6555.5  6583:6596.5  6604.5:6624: -3.8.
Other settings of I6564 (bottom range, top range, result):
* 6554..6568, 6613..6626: 0.55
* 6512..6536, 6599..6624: 0.98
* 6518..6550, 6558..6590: 1.43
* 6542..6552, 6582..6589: 1.43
